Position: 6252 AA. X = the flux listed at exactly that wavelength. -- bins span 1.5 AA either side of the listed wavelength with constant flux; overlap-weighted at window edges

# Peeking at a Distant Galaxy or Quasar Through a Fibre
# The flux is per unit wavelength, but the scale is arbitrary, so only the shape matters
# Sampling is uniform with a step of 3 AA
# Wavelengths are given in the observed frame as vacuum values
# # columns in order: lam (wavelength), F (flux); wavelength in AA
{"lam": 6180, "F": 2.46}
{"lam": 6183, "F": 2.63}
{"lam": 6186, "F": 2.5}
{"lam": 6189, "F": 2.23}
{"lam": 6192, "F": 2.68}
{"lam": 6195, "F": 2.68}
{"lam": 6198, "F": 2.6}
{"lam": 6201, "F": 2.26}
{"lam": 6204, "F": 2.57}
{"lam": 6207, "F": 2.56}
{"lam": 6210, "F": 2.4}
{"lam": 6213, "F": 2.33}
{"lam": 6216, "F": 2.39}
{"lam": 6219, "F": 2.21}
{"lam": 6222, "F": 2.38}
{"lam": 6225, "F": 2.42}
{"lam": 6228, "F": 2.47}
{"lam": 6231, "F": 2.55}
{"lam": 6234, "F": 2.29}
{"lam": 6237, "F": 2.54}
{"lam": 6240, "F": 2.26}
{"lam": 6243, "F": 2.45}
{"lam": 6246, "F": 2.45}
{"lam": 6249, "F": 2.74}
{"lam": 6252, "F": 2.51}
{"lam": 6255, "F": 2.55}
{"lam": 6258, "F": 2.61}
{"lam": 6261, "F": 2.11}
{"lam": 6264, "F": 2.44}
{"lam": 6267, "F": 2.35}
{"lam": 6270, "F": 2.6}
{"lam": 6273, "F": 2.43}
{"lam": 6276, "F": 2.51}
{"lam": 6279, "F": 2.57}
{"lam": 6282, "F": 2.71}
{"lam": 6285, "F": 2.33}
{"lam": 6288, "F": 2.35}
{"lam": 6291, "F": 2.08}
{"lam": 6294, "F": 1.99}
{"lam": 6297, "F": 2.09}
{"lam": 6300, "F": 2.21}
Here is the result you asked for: 2.51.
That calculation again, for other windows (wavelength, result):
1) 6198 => 2.6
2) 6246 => 2.45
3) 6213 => 2.33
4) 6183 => 2.63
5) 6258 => 2.61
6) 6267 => 2.35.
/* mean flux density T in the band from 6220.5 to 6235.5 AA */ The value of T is 2.42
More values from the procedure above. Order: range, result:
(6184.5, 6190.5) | 2.36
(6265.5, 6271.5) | 2.48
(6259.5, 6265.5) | 2.27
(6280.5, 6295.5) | 2.29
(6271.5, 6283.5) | 2.55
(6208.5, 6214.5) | 2.36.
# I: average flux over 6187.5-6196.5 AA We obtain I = 2.53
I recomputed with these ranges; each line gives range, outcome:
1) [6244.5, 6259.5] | 2.57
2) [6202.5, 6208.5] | 2.56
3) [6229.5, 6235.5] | 2.42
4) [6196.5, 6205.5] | 2.48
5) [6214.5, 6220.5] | 2.3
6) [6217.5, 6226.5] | 2.34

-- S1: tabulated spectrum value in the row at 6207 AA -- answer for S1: 2.56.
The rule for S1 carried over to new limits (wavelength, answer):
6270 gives 2.6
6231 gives 2.55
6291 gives 2.08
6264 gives 2.44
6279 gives 2.57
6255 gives 2.55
